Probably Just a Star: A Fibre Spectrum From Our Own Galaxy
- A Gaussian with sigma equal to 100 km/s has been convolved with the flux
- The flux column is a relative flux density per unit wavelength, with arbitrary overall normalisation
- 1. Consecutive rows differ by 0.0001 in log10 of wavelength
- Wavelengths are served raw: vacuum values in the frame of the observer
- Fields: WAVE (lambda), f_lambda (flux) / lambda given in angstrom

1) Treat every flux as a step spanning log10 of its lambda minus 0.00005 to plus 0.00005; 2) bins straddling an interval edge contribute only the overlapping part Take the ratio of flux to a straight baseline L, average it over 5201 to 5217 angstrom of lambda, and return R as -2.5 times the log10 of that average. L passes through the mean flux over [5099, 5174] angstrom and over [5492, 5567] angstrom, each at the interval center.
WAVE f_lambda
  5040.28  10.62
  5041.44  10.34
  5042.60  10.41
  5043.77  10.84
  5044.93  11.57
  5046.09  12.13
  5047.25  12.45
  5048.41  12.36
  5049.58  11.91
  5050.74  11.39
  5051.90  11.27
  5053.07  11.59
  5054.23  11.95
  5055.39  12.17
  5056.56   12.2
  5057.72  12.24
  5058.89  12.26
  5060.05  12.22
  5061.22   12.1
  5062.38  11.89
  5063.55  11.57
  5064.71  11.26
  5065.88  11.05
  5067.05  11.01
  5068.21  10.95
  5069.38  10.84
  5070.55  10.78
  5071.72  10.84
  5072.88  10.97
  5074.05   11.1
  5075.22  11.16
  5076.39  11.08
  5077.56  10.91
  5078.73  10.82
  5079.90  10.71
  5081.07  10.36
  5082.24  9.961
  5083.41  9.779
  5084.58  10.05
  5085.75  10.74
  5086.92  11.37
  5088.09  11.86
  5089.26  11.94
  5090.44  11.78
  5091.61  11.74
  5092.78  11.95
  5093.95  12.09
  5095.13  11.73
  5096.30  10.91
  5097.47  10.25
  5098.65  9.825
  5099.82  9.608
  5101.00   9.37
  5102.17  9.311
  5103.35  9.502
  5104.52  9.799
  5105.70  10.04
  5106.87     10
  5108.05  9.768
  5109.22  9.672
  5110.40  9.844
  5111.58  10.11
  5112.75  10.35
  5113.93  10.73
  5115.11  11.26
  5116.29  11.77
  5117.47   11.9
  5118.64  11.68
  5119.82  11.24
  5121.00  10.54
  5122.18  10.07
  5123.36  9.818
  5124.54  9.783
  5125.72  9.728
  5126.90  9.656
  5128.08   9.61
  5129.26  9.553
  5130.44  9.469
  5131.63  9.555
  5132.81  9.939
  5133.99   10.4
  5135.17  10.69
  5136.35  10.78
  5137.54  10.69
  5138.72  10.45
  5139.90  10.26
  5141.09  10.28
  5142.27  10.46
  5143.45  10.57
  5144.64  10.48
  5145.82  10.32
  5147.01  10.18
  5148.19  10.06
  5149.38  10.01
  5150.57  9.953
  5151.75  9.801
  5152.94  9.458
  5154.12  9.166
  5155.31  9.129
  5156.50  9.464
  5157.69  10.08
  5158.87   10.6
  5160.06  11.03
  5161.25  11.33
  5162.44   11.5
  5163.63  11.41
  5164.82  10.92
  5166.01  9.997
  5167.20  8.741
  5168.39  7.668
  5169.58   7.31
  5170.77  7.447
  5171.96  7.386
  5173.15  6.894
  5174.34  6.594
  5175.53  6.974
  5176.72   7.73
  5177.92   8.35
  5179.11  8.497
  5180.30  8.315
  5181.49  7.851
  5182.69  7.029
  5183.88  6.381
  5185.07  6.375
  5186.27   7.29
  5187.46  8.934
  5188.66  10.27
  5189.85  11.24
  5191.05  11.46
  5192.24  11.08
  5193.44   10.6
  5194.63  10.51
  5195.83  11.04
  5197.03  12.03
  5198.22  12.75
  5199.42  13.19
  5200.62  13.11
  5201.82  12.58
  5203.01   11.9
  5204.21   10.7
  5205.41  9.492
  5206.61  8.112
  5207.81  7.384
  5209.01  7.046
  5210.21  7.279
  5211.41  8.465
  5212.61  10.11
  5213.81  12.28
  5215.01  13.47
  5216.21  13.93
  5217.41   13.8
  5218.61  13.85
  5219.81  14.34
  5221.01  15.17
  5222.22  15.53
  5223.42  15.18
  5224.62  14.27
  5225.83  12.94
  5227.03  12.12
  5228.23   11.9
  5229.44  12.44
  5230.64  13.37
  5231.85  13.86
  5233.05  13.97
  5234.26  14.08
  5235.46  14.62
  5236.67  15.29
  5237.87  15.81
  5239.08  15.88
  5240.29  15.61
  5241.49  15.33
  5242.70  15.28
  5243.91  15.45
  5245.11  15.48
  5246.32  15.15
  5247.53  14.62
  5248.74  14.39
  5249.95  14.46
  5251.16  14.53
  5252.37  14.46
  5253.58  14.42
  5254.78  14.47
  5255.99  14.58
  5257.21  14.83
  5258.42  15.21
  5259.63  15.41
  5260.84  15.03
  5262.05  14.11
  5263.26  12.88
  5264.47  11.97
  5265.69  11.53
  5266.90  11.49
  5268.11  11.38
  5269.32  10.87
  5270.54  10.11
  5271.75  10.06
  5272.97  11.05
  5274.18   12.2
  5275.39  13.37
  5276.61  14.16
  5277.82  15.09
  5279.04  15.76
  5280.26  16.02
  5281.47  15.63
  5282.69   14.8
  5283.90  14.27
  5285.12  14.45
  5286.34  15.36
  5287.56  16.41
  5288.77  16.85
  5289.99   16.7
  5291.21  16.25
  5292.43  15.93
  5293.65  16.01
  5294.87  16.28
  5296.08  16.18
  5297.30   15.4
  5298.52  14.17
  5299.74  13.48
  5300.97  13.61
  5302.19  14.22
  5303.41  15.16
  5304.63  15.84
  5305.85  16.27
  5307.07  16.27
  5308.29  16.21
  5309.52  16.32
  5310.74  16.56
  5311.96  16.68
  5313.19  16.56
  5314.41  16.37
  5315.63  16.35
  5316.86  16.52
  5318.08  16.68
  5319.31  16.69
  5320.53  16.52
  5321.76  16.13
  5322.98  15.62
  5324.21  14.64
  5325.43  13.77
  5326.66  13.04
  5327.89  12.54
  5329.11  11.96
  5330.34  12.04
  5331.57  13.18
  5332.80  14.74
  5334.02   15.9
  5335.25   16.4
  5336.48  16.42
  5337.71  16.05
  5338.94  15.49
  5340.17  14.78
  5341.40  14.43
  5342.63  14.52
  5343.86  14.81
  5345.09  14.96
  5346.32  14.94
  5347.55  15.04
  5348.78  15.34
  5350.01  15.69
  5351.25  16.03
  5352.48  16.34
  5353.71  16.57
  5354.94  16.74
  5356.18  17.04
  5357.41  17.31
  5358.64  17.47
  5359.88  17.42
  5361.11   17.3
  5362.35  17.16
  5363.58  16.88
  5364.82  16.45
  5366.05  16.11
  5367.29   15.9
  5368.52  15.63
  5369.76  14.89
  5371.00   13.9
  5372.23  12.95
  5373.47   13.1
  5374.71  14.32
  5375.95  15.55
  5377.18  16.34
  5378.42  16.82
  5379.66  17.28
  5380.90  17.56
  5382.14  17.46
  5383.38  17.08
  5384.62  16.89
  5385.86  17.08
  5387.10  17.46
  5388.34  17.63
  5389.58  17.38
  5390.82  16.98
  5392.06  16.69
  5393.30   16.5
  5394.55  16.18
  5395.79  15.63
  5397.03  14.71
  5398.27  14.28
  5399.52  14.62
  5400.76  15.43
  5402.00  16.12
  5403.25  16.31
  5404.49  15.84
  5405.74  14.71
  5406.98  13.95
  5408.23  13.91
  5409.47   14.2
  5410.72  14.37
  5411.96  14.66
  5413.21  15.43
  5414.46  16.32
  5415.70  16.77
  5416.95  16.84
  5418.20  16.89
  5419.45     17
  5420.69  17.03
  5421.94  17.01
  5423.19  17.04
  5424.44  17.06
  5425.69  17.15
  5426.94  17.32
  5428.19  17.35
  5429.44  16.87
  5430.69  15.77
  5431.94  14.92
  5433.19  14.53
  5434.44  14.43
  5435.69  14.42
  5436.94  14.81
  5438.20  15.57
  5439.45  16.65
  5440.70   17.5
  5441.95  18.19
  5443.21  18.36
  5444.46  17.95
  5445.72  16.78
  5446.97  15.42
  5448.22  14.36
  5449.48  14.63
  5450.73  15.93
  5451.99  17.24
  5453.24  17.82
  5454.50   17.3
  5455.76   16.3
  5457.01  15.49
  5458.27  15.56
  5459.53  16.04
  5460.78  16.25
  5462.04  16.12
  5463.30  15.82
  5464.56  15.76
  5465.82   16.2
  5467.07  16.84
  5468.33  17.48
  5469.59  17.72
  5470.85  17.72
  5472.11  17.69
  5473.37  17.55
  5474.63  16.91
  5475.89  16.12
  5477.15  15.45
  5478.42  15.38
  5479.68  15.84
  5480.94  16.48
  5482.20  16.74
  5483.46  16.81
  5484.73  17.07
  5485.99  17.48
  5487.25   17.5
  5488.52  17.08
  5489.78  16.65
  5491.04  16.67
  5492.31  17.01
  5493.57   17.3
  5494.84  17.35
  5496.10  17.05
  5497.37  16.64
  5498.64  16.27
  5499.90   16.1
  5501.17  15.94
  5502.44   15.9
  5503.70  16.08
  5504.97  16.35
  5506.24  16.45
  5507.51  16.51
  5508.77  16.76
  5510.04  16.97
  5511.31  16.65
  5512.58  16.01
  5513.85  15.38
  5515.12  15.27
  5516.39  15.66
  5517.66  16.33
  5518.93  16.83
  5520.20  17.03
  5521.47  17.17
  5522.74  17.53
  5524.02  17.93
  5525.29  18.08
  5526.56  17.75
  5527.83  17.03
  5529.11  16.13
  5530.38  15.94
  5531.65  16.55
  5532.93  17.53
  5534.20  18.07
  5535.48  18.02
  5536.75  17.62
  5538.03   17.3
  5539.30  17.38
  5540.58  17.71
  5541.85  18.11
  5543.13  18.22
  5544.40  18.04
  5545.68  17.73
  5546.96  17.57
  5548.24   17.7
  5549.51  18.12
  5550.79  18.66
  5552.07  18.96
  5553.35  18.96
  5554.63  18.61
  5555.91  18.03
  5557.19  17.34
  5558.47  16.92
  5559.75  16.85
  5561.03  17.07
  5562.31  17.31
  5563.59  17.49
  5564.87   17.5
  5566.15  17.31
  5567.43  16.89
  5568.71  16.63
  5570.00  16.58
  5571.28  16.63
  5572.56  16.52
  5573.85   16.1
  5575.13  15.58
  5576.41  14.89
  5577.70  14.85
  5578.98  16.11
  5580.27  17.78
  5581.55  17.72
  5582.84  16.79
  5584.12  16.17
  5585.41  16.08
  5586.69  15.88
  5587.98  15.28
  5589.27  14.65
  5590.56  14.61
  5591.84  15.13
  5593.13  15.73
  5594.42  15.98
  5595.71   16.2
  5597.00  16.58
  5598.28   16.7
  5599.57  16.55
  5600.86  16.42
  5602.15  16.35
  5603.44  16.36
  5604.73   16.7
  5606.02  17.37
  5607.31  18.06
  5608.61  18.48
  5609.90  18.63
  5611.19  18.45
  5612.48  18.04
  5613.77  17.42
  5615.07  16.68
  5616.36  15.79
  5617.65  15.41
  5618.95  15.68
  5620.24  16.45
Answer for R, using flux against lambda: 0.10 mag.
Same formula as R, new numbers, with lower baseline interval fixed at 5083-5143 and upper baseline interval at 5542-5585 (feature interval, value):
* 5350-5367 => -0.185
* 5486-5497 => -0.063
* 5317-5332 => -0.067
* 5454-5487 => -0.050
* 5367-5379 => -0.041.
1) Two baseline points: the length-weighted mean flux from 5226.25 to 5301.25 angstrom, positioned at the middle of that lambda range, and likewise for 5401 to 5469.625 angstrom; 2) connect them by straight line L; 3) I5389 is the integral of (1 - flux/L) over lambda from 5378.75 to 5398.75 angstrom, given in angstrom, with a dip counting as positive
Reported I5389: -1.4 angstrom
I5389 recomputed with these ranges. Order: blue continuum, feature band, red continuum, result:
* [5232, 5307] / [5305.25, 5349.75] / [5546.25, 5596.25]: -1.1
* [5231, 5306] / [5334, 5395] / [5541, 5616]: -3.5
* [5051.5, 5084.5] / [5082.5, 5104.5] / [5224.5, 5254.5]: 1.8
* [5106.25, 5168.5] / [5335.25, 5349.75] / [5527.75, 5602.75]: -1.9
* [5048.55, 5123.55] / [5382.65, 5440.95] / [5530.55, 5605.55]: -4.1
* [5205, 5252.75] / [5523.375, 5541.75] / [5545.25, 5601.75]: -1.2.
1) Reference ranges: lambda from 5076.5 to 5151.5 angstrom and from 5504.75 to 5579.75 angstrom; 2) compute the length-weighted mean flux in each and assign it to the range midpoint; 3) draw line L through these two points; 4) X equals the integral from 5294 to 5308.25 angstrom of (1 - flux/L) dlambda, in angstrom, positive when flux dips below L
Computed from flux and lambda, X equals -2.0 angstrom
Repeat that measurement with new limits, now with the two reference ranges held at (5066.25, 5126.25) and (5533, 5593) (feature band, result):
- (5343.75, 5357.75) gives -1.8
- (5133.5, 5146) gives 0.8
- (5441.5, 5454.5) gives -1.0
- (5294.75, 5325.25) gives -4.9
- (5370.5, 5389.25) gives -2.1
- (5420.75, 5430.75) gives -1.2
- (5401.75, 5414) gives 0.0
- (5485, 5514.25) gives -0.9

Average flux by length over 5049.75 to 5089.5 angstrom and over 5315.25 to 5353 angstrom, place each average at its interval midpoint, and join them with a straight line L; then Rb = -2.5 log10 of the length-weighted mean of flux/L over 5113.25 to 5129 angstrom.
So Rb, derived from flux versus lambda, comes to 0.14 mag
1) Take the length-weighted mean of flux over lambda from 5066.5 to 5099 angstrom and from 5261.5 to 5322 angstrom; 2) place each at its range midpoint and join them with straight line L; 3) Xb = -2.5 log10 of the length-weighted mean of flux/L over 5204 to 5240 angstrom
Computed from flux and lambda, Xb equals 0.08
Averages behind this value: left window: 11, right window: 14.8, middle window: 12.6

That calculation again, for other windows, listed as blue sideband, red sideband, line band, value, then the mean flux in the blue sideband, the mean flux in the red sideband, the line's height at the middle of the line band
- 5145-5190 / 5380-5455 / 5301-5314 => -0.217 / 8.98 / 16.2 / 13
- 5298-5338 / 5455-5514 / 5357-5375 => -0.013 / 15.2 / 16.6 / 15.6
